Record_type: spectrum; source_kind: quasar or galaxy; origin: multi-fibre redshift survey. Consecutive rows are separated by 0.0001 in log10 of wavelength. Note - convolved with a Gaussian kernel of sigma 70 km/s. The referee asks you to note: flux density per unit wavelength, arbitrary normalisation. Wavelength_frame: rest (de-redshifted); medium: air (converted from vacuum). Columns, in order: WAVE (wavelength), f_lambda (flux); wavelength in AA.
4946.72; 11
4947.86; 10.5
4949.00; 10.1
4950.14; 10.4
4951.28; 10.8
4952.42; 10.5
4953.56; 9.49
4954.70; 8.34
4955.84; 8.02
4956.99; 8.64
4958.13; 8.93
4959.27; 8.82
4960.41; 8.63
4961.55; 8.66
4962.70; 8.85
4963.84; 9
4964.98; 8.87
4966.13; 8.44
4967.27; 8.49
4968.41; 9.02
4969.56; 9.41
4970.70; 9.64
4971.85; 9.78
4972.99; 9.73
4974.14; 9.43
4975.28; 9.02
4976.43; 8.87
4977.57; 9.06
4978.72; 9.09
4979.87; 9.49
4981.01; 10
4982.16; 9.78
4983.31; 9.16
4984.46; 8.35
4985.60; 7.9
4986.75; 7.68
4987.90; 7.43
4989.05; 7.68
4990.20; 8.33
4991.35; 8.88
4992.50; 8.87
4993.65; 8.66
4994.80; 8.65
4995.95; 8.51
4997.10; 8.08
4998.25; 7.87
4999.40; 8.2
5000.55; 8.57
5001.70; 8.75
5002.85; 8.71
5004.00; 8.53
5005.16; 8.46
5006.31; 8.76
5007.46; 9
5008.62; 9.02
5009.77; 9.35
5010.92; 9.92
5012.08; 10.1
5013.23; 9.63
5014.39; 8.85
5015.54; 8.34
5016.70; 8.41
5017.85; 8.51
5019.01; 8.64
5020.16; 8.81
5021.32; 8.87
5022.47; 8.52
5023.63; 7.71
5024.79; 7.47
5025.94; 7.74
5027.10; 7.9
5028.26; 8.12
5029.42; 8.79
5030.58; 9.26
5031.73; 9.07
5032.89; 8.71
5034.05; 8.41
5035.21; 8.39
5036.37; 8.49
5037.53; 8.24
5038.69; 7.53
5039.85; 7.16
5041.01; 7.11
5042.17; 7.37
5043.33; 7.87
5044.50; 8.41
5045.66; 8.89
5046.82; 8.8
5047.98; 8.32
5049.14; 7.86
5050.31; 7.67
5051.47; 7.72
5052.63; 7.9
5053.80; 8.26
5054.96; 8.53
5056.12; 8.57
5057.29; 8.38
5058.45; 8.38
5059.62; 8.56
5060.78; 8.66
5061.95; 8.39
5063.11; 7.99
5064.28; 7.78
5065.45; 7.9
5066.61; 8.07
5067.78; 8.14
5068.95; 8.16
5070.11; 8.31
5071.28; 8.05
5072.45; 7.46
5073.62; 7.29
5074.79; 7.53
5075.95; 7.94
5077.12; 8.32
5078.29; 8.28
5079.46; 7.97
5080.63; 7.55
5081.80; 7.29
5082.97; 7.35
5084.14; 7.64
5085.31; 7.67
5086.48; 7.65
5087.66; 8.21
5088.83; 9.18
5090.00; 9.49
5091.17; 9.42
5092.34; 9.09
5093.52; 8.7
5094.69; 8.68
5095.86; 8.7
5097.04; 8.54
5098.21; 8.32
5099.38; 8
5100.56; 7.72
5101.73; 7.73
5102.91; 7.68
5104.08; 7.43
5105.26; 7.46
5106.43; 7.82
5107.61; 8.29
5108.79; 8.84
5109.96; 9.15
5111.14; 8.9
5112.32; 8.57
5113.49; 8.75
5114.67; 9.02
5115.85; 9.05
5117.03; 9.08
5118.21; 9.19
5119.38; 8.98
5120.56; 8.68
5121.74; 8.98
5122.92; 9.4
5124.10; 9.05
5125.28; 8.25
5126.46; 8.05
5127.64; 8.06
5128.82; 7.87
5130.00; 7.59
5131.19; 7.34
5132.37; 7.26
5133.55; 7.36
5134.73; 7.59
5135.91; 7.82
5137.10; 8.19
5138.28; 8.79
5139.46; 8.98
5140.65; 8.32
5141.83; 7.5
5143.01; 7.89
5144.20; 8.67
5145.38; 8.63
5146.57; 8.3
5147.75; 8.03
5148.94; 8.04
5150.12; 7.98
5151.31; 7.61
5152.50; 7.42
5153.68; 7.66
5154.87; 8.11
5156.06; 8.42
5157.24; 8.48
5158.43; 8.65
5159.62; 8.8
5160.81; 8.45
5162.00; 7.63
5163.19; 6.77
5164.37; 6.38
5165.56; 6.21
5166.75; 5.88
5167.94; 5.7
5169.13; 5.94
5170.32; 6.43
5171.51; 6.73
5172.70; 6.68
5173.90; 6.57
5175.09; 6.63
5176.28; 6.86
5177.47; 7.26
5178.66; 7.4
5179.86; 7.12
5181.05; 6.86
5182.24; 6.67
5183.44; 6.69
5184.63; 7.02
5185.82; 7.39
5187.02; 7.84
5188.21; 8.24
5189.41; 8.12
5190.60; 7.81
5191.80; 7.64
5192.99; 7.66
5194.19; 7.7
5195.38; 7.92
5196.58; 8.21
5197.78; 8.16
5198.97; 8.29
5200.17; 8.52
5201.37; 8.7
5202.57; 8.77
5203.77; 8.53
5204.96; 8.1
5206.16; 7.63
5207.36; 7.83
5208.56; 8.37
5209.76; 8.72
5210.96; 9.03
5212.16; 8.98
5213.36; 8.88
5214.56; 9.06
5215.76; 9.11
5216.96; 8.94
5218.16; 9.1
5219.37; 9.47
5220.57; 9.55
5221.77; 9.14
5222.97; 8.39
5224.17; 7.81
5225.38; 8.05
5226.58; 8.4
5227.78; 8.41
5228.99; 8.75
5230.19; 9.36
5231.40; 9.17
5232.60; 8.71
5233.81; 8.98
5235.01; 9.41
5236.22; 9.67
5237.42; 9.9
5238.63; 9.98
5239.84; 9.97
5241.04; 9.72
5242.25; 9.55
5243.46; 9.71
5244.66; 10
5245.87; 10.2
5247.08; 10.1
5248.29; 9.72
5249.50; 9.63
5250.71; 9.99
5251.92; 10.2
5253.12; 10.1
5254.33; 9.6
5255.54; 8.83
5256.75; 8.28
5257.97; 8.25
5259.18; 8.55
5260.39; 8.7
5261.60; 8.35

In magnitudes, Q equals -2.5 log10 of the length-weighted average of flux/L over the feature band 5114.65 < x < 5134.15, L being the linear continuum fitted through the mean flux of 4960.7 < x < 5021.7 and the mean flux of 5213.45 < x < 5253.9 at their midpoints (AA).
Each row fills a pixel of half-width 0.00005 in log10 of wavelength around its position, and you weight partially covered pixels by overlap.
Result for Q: 0.09 mag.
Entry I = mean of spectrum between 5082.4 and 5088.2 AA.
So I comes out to 7.69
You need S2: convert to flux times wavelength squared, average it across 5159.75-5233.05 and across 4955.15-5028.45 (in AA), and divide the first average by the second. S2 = 0.98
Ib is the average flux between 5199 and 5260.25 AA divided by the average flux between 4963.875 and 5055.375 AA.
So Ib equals 1.06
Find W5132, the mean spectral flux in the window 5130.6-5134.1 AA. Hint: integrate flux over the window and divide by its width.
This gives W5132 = 7.33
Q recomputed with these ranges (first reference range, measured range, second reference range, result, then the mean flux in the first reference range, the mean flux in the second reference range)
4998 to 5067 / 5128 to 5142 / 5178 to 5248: 0.081 mag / 8.41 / 8.58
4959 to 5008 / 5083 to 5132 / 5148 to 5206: -0.061 mag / 8.77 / 7.52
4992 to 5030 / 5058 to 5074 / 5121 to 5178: 0.022 mag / 8.62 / 7.69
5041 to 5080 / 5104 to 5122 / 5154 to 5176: -0.141 mag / 8.1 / 7.14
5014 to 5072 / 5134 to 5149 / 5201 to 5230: 0.035 mag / 8.24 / 8.67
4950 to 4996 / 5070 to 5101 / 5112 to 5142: 0.049 mag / 8.95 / 8.38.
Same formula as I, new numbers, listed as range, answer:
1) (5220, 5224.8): 8.71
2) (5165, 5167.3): 6.04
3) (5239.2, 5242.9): 9.74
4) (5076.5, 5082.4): 7.88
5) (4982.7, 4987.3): 8.29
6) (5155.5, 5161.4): 8.56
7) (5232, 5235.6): 9.04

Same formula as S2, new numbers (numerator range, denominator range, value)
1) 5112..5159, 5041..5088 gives 1.06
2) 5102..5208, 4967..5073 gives 0.98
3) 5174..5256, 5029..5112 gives 1.11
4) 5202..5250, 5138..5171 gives 1.21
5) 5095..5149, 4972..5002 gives 1.01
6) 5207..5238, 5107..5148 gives 1.10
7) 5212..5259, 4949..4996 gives 1.14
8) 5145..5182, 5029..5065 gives 0.93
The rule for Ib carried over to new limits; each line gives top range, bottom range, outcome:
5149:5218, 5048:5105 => 0.95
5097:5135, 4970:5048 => 0.96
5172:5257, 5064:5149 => 1.04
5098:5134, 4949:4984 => 0.90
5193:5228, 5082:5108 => 1.04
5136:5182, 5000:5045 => 0.88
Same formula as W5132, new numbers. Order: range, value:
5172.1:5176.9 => 6.68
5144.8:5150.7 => 8.2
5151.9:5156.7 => 7.92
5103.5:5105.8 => 7.43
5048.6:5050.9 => 7.75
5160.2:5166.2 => 7.09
